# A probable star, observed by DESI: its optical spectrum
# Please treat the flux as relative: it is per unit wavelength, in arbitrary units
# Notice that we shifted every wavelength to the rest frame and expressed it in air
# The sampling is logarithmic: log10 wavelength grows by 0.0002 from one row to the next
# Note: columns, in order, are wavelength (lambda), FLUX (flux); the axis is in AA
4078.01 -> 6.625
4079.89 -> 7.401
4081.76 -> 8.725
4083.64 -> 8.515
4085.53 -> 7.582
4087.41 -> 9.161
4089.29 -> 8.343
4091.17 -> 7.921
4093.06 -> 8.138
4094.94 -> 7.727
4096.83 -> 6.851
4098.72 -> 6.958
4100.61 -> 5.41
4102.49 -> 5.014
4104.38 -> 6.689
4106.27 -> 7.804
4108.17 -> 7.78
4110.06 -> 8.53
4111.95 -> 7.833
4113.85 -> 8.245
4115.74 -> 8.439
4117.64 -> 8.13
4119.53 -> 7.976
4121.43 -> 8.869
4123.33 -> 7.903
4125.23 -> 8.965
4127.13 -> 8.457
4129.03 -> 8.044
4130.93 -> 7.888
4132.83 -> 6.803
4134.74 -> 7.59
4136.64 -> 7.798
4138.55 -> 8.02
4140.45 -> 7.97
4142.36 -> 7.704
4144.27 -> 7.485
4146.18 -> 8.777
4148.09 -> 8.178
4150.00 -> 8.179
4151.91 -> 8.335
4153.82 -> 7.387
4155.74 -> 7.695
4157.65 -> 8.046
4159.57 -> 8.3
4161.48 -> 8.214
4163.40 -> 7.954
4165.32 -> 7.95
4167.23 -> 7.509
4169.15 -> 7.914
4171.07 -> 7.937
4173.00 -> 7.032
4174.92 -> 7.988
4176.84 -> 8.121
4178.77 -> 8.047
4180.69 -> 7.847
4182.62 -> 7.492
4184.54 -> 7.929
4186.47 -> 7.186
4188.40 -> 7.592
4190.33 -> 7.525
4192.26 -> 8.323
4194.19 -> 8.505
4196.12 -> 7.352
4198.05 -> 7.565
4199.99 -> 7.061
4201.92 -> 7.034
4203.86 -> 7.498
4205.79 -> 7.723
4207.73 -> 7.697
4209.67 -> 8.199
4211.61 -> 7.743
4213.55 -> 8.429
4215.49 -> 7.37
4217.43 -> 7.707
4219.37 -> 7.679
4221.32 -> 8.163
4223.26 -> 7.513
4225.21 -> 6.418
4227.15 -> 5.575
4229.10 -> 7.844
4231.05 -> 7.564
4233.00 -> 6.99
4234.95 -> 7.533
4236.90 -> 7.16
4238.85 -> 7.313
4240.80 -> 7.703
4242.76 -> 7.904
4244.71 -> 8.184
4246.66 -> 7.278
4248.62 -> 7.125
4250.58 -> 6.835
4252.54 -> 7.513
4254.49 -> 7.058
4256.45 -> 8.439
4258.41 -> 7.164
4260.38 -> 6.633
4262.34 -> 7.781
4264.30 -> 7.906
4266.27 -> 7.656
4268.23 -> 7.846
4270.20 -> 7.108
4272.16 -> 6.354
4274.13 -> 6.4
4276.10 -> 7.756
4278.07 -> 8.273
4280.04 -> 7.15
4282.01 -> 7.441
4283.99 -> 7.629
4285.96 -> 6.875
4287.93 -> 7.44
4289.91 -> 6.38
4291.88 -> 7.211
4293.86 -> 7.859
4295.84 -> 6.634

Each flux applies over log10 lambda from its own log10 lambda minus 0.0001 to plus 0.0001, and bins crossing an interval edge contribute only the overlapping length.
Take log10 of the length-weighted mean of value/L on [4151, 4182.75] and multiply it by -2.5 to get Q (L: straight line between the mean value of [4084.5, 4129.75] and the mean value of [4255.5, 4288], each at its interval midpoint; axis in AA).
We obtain -0.03 mag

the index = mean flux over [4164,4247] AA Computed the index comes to 7.61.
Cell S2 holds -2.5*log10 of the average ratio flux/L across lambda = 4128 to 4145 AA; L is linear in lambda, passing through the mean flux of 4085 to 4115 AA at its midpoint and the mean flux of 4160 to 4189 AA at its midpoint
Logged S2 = -0.01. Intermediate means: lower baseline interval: 7.51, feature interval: 7.71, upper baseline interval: 7.79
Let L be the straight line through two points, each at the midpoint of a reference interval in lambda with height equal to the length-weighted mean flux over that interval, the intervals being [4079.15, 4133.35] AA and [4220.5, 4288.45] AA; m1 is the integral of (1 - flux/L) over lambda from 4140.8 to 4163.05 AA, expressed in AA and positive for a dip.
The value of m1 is -1.0 AA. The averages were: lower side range 7.81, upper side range 7.36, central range 8.02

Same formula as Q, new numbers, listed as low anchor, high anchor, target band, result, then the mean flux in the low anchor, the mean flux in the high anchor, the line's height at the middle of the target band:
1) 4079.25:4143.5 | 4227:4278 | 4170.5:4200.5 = -0.02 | 7.8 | 7.38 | 7.58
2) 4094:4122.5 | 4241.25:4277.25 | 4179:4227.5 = -0.02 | 7.49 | 7.39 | 7.43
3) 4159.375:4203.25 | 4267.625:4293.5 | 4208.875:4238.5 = 0.01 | 7.74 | 7.23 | 7.52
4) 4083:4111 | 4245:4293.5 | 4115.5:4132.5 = -0.11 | 7.48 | 7.32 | 7.46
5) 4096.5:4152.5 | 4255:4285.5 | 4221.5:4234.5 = 0.07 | 7.76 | 7.42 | 7.52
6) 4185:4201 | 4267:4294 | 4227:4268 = 0.00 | 7.65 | 7.25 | 7.4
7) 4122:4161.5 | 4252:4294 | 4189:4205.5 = 0.01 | 7.99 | 7.35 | 7.72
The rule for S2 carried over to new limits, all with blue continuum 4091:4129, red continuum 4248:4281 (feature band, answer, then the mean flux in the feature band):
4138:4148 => -0.05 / 8.01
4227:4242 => 0.02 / 7.31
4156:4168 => -0.06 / 7.99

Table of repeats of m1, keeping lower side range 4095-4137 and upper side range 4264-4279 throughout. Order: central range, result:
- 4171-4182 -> -0.39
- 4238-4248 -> -0.31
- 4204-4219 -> -0.66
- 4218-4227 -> 0.22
